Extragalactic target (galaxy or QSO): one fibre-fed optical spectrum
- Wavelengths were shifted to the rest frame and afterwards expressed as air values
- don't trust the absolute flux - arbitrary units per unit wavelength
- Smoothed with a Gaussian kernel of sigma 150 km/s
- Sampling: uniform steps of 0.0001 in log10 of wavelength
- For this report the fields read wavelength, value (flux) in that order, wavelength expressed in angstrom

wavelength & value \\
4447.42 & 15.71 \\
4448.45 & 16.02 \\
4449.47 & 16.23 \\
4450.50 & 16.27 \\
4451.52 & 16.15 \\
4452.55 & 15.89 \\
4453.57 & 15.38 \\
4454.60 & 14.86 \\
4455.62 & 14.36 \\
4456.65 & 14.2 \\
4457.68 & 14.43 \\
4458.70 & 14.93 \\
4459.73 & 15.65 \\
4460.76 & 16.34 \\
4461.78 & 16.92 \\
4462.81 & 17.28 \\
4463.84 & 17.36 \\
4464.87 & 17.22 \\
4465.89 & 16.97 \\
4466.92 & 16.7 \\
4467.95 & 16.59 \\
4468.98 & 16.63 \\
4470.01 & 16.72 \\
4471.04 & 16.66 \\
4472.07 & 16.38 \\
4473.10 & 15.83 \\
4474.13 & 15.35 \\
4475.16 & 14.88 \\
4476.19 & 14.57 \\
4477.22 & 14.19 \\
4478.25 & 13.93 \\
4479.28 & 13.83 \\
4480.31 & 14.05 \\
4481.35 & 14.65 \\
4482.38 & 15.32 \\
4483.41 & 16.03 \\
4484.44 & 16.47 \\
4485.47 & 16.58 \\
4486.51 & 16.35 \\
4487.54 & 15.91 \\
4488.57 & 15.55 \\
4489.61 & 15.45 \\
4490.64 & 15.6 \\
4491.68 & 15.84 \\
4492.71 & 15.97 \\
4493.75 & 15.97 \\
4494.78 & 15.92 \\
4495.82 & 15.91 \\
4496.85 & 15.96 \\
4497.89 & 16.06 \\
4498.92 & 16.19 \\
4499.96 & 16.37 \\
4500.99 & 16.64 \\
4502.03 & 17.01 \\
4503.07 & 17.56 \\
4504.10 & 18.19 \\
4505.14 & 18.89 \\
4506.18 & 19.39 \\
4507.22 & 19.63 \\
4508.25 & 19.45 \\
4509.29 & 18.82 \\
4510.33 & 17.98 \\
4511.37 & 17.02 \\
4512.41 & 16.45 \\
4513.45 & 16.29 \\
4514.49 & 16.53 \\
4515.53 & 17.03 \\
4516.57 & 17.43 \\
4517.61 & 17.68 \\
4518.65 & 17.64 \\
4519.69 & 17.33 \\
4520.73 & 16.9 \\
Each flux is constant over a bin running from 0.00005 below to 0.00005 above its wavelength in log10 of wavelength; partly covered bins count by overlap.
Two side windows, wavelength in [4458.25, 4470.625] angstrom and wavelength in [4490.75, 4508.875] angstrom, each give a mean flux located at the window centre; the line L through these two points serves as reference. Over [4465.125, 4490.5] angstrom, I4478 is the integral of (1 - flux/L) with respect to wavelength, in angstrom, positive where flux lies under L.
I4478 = 1.7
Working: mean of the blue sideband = 16.6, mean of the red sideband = 17.1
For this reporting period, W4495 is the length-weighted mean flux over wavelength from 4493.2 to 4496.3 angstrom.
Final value 15.9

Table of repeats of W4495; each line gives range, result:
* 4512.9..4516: 16.6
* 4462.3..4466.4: 17.2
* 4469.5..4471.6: 16.7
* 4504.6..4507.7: 19.2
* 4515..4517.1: 17.2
